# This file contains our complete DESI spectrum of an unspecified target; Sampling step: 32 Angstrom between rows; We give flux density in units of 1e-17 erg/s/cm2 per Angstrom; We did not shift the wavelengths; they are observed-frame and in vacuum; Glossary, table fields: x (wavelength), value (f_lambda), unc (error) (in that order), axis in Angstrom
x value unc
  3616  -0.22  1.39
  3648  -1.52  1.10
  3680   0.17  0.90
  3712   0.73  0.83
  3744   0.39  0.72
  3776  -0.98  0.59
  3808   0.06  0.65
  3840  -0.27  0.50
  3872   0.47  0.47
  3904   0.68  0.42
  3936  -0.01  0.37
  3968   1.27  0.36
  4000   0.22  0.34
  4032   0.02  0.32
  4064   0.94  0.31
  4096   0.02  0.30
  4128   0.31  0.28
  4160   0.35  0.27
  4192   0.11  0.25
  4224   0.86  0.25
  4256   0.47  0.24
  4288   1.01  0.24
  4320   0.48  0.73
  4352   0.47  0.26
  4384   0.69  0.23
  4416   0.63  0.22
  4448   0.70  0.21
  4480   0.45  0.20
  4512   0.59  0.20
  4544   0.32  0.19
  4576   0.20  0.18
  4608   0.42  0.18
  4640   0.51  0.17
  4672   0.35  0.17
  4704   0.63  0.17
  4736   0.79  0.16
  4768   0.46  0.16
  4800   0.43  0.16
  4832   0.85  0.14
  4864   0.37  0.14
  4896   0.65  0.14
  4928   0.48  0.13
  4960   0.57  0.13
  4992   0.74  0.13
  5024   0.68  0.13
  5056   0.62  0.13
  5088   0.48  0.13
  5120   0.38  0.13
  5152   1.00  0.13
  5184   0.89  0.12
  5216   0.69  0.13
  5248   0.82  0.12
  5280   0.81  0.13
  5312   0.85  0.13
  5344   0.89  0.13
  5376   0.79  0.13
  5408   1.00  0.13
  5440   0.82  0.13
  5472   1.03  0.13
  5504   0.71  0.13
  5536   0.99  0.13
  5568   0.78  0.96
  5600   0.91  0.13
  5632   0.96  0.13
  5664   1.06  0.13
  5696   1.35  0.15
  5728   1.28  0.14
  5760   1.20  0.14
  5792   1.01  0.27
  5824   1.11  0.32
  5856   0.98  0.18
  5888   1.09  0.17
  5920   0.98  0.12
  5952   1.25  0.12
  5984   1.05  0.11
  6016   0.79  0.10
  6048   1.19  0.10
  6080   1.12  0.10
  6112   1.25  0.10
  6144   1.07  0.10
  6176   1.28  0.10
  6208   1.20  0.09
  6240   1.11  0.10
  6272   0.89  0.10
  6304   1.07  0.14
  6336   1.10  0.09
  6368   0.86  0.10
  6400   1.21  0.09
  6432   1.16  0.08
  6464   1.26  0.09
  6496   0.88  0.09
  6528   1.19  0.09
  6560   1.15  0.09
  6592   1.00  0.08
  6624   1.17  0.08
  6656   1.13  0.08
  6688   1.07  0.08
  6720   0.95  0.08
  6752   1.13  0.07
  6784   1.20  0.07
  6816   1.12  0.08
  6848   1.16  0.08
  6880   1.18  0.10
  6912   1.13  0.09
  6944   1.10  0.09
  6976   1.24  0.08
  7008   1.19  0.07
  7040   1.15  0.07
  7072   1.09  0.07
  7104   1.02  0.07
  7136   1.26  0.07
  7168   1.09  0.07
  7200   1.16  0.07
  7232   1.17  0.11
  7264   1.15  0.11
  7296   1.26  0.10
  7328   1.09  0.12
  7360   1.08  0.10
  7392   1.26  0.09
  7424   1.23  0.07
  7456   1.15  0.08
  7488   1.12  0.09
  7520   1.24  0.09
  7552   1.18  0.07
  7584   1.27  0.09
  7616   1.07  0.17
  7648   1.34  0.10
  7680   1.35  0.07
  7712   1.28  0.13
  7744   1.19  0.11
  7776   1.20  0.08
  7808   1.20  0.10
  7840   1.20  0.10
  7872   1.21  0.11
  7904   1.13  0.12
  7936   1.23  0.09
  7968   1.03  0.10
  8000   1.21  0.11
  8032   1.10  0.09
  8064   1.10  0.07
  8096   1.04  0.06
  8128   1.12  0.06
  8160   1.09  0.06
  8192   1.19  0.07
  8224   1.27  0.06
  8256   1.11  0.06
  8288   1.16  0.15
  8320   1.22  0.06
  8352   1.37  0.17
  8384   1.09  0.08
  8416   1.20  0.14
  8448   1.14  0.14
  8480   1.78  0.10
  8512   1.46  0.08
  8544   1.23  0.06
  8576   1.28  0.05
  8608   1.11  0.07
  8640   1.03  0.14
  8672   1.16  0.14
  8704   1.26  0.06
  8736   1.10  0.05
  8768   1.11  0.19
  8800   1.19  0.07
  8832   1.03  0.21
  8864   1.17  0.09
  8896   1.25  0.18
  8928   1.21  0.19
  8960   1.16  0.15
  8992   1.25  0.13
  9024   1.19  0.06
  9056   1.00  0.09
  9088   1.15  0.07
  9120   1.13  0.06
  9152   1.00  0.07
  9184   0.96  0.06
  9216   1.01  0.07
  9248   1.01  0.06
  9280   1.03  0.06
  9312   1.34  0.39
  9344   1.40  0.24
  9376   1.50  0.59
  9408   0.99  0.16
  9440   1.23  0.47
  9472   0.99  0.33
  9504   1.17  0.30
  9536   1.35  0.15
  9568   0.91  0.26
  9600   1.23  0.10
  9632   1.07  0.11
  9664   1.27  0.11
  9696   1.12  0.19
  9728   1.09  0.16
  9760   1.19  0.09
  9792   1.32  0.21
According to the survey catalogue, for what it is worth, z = 0.29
